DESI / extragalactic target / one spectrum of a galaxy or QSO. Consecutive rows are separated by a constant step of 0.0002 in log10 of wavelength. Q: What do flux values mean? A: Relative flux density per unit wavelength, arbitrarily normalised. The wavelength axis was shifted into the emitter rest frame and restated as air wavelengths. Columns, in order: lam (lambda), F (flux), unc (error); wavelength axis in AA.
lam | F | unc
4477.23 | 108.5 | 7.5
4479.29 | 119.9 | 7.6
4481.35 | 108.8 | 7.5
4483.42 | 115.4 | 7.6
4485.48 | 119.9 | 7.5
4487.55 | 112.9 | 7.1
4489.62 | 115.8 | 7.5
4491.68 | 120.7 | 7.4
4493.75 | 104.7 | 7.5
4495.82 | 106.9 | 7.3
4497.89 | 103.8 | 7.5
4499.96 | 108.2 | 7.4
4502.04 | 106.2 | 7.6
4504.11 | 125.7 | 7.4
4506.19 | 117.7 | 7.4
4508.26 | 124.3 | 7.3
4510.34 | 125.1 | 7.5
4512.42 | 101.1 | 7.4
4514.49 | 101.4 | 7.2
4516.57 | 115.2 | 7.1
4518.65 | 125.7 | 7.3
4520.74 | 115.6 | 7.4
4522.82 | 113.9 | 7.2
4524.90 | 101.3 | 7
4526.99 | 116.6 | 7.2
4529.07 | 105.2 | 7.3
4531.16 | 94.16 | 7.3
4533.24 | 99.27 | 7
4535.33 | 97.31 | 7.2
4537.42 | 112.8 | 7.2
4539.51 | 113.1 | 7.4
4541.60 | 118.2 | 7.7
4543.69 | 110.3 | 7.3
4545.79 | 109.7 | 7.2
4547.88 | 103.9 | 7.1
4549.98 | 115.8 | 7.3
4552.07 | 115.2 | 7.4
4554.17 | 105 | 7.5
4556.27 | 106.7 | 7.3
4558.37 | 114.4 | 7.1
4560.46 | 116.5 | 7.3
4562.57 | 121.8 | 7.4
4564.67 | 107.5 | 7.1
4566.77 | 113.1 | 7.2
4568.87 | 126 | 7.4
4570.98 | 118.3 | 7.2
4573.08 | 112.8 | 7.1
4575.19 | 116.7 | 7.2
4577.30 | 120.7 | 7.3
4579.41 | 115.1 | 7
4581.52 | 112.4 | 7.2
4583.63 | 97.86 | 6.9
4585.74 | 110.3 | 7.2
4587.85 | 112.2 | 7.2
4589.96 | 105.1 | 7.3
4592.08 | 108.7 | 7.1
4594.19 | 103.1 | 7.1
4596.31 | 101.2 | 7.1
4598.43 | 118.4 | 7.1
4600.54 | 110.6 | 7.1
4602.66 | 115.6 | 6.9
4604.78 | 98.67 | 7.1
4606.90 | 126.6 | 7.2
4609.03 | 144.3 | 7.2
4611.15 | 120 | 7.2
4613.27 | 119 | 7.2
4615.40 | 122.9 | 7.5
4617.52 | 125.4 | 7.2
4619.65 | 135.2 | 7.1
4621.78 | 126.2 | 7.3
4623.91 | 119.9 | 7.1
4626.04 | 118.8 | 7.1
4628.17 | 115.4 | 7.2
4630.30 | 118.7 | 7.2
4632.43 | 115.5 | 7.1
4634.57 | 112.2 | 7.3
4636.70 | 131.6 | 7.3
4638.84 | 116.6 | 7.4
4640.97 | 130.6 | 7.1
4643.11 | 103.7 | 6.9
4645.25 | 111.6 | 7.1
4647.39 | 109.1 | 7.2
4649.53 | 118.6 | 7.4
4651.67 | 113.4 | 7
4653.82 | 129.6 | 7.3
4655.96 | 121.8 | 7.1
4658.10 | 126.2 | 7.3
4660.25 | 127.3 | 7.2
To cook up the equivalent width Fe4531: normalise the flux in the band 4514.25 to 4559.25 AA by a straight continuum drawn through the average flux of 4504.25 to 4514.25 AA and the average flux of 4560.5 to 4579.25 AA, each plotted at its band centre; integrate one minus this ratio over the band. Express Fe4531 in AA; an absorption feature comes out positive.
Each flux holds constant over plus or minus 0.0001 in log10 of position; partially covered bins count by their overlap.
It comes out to 2.7 AA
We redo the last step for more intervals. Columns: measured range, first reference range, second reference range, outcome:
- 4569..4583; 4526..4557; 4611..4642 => -0.3 AA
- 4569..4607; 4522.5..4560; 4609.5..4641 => 1.5 AA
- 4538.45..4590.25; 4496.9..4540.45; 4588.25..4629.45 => 0.6 AA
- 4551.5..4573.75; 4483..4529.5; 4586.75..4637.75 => 0.3 AA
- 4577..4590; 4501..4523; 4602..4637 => 1.0 AA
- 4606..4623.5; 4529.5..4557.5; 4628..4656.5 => -1.9 AA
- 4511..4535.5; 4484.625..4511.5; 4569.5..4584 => 1.4 AA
